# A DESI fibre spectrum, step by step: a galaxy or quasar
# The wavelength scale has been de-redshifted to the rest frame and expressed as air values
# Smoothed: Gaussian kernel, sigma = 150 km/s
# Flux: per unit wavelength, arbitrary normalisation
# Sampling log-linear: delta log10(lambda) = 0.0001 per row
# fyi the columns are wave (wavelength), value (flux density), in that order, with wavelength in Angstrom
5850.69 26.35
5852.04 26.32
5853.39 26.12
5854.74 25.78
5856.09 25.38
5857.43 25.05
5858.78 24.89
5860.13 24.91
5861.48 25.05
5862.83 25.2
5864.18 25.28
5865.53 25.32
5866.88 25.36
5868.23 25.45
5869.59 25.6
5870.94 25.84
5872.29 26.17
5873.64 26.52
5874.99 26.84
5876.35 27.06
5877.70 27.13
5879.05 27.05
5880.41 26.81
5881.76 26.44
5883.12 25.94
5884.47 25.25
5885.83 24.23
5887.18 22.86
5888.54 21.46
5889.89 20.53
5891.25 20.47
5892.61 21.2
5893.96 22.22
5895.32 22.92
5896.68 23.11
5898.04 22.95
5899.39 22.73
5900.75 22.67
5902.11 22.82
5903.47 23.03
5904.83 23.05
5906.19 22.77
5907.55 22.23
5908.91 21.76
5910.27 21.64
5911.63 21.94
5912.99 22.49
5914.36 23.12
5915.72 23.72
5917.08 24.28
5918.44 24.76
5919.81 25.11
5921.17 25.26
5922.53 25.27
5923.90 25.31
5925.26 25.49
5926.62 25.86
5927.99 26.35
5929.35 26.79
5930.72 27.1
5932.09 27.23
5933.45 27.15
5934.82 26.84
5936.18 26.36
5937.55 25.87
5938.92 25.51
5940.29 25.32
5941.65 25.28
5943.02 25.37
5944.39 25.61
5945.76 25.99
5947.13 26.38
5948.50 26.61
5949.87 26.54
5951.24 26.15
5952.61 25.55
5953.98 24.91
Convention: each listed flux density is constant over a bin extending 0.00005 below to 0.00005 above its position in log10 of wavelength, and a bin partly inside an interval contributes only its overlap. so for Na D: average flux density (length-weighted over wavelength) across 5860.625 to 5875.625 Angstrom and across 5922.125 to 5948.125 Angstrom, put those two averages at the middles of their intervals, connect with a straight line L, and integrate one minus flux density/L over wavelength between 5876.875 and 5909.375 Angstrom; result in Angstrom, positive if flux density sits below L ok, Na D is 3.0 Angstrom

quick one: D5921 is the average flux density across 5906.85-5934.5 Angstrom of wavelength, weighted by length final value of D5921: 24.7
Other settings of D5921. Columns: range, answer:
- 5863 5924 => 24.1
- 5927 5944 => 26.2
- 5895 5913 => 22.6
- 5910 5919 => 23.2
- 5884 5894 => 22.2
